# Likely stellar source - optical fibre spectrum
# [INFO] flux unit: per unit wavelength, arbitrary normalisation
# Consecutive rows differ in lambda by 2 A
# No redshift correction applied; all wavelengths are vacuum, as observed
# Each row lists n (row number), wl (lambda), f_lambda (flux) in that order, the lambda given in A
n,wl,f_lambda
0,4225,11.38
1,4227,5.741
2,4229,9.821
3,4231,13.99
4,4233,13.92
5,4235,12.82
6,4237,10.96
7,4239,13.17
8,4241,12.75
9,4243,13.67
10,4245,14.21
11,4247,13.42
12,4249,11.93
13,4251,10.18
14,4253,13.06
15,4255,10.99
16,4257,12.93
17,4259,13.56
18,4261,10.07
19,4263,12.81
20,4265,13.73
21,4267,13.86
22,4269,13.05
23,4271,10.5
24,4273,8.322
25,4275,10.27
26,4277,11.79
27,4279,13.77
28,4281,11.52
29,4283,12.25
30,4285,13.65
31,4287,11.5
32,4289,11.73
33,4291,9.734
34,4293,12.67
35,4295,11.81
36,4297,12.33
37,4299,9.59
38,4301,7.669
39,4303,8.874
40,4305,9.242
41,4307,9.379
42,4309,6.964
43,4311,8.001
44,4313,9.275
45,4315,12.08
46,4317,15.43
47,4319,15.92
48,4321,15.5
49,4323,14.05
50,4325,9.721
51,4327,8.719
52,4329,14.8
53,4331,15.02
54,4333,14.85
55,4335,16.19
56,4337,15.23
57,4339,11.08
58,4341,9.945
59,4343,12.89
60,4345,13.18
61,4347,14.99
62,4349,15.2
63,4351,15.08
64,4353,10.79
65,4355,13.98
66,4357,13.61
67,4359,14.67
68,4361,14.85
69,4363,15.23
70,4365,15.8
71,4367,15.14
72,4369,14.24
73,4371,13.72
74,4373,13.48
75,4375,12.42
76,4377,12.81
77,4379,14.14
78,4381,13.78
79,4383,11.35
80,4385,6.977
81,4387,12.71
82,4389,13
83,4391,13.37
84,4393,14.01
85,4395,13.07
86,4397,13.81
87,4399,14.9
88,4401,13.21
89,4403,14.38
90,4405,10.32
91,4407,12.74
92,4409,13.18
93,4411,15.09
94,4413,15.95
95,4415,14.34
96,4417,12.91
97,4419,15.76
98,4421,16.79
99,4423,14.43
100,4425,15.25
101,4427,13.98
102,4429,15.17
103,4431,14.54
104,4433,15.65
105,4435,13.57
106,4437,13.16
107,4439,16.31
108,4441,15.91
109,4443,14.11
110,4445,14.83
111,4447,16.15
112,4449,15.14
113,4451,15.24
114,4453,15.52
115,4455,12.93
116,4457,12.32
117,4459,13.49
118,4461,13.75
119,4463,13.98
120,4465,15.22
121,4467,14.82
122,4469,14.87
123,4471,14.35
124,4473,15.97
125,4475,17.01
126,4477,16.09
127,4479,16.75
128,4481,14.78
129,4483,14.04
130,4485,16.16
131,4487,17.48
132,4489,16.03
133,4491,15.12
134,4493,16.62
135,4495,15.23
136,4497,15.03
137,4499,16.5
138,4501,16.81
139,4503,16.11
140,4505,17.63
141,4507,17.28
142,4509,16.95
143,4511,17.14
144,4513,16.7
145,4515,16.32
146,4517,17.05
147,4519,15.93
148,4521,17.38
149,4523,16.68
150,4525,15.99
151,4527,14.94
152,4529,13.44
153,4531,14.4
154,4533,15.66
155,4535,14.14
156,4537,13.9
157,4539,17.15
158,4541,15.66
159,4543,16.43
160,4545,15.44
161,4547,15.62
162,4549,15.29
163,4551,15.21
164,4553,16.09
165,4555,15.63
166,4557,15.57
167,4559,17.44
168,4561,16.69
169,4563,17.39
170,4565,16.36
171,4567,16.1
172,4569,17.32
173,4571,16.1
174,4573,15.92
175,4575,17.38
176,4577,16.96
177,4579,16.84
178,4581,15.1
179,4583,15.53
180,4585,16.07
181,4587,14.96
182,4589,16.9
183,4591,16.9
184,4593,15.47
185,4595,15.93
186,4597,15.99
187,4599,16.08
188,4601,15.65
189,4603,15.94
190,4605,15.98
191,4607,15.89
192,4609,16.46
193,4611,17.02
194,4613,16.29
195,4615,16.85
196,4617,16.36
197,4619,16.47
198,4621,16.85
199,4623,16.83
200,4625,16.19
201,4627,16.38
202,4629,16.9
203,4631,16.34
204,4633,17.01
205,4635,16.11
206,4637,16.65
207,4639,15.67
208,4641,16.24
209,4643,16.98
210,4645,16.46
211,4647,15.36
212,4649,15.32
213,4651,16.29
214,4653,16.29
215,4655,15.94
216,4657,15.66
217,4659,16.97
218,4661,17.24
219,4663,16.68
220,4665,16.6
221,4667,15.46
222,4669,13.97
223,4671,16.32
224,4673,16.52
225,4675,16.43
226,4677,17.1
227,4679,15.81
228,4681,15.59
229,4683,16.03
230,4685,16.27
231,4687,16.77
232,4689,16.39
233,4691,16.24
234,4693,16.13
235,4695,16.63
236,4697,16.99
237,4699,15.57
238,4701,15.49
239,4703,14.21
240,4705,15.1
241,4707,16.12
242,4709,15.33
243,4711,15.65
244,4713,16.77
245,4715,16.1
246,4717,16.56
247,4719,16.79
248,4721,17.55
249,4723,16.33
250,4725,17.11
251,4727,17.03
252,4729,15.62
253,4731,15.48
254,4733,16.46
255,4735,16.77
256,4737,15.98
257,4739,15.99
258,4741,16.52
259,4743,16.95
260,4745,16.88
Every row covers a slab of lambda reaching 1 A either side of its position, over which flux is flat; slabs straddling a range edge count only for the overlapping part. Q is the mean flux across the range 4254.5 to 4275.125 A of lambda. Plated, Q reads 11.9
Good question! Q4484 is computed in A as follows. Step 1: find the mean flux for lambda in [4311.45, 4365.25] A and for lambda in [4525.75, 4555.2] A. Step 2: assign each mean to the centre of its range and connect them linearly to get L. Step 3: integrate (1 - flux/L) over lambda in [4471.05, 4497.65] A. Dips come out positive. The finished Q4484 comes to -1.9 A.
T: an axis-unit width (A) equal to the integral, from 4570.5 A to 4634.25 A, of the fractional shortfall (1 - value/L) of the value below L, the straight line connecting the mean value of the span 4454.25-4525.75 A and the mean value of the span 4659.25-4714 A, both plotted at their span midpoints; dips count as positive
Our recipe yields -1.5 A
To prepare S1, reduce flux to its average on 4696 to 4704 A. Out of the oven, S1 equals 15.6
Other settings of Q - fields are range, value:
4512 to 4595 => 16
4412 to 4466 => 14.7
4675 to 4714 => 16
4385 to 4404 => 13.3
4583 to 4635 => 16.3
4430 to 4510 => 15.3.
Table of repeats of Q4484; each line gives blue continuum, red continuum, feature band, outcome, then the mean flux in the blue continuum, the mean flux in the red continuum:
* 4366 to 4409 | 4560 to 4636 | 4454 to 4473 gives 0.2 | 13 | 16.4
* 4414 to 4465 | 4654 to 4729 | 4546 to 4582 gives -2.1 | 14.6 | 16.2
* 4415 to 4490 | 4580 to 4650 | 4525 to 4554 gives 0.7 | 15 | 16.2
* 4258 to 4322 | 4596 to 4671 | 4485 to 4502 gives -2.1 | 11.5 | 16.3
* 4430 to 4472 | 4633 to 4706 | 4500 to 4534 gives -2.8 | 14.6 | 16.1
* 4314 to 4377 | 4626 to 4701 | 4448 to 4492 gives -0.9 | 13.8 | 16.2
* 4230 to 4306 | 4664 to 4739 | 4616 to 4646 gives -2.0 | 11.9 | 16.1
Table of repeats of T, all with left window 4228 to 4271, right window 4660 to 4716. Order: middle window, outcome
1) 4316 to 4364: -1.82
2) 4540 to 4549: -0.49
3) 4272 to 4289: 1.56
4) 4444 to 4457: -0.55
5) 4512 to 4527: -1.79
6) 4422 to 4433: -0.61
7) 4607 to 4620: -0.89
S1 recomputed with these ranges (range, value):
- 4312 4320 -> 13.2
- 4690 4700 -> 16.3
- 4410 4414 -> 15.5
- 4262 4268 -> 13.5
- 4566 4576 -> 16.6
